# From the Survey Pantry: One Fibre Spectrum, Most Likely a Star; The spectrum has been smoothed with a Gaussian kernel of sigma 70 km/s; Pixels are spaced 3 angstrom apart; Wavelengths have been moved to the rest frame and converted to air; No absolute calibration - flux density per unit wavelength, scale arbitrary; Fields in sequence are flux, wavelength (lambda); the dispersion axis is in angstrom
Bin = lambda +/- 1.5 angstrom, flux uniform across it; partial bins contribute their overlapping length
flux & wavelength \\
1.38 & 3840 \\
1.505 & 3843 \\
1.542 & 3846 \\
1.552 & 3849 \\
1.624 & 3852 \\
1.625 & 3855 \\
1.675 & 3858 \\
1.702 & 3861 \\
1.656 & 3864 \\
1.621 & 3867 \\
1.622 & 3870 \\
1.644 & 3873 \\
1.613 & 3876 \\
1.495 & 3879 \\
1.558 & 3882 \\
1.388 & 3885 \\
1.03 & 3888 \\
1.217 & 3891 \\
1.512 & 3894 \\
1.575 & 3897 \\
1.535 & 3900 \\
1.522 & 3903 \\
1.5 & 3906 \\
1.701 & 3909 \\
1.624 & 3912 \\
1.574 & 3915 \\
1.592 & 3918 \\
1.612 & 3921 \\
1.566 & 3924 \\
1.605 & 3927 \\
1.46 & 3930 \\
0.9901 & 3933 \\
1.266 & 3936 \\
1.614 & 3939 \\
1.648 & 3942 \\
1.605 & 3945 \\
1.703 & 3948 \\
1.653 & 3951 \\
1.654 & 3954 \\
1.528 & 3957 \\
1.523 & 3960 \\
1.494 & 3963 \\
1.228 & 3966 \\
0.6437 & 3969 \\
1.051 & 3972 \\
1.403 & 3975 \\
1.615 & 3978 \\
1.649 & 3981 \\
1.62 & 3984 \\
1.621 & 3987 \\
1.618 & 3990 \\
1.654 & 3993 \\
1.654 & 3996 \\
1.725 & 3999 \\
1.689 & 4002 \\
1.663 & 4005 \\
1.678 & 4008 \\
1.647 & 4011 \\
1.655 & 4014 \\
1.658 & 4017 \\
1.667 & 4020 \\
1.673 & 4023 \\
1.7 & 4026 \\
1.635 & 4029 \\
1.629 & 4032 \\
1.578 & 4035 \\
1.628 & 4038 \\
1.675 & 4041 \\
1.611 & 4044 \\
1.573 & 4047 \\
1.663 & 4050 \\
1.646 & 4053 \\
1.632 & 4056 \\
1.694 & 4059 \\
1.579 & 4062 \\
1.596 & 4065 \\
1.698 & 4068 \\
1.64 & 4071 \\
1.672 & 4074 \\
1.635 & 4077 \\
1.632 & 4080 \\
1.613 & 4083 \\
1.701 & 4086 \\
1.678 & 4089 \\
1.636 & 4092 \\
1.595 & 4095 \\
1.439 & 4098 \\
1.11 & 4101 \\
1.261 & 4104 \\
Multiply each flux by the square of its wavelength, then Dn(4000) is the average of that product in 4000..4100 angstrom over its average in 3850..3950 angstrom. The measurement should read 1.1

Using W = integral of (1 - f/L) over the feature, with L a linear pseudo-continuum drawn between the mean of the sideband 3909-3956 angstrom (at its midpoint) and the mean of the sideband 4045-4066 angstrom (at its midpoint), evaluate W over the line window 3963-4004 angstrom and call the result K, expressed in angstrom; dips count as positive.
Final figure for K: 2.7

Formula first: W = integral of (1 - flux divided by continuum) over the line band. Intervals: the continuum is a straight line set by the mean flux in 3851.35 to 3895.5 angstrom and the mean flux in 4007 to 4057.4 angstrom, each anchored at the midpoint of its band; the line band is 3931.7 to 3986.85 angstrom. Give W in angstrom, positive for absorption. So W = 5.1 angstrom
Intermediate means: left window 1.53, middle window 1.44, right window 1.64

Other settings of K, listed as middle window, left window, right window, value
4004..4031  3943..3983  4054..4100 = -2.32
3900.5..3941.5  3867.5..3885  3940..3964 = 1.97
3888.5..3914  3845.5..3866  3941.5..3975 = 0.52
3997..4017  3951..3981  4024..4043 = -1.78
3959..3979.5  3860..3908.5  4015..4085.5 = 3.96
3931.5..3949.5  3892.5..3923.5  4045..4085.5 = 1.32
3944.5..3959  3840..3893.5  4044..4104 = -0.67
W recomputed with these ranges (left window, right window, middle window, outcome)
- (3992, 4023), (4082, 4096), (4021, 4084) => 0.7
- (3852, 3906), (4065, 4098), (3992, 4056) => -1.8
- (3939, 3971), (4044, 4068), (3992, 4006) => -1.3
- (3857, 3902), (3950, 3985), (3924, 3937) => 0.9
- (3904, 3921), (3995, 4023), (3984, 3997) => 0.2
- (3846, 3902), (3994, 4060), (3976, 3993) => 0.0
